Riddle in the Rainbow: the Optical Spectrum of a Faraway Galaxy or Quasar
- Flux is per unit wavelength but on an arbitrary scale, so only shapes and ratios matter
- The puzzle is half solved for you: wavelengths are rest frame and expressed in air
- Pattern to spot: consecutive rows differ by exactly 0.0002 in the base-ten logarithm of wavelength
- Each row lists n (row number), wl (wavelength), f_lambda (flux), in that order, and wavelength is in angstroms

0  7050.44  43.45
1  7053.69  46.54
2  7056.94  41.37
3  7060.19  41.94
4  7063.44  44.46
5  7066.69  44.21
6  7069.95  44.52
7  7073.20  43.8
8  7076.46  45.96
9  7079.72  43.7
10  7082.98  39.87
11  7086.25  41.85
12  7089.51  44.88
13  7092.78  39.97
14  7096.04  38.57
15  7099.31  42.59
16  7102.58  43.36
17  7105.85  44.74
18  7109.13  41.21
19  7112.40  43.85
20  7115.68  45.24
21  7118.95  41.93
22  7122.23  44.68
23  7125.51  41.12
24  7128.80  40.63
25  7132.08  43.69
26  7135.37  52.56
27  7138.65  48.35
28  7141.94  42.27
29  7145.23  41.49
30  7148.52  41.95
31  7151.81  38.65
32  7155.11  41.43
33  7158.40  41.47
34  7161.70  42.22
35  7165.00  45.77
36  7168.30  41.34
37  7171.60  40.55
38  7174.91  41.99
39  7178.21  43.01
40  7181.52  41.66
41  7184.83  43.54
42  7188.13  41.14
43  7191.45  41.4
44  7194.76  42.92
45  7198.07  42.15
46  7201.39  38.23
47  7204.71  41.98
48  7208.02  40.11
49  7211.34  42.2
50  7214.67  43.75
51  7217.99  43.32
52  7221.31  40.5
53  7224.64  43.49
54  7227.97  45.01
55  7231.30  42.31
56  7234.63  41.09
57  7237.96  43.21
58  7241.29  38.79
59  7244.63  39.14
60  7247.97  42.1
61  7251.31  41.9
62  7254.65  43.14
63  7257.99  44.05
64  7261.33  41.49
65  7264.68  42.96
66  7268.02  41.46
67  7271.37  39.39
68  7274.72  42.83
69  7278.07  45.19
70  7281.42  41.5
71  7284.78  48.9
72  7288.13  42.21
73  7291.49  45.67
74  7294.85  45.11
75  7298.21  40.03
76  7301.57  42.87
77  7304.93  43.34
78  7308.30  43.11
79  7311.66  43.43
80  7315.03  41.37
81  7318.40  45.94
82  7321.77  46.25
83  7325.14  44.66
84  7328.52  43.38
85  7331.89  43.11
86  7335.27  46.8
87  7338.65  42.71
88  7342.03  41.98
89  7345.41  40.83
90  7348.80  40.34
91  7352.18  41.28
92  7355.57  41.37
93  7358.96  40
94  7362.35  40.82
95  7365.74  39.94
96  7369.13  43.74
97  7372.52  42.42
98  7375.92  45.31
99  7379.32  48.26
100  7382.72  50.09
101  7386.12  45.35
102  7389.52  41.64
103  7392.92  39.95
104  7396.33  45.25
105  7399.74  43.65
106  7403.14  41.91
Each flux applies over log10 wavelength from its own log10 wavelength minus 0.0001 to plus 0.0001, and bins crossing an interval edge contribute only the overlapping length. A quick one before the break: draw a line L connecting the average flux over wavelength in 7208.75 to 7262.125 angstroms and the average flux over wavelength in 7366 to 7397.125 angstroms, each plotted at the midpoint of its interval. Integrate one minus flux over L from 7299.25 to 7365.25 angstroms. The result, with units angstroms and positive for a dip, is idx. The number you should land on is 1.4 angstroms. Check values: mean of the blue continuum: 42.2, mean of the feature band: 42.7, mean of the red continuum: 44.4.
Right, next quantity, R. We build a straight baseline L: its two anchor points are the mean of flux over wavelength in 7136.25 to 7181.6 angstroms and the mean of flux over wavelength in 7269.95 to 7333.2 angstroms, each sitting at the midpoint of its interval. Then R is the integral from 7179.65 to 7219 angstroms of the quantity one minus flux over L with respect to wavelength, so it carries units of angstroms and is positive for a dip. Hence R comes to 0.9 angstroms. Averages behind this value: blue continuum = 42.5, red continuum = 43.6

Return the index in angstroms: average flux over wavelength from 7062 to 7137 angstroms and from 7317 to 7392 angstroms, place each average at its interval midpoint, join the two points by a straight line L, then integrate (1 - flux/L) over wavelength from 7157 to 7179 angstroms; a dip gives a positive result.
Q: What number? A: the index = 0.5 angstroms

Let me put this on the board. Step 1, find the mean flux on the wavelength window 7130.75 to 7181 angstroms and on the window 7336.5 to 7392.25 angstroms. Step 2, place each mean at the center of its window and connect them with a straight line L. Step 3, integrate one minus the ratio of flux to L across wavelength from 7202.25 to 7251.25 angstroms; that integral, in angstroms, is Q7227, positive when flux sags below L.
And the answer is 1.3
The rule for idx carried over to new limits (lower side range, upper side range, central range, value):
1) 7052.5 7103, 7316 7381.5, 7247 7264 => 0.19 angstroms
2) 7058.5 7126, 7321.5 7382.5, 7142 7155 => 0.62 angstroms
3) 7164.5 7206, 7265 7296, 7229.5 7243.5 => 0.48 angstroms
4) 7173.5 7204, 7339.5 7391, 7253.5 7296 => -1.04 angstroms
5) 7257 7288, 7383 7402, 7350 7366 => 1.01 angstroms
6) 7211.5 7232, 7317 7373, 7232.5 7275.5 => 1.29 angstroms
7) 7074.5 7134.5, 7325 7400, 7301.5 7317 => 0.06 angstroms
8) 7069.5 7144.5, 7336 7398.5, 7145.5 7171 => 0.91 angstroms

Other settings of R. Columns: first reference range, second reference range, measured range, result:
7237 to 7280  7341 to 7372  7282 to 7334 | -2.96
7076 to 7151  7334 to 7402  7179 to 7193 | 0.36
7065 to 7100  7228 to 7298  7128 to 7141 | -1.15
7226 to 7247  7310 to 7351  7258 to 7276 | 0.16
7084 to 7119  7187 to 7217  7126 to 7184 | -1.13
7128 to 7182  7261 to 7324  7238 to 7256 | 0.86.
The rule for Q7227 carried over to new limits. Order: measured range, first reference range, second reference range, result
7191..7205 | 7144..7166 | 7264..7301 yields 0.3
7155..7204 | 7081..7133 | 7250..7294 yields 0.9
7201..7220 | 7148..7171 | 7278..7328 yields 0.3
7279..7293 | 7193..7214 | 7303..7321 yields -0.5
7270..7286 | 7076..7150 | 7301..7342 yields 0.1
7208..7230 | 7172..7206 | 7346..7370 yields -0.6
